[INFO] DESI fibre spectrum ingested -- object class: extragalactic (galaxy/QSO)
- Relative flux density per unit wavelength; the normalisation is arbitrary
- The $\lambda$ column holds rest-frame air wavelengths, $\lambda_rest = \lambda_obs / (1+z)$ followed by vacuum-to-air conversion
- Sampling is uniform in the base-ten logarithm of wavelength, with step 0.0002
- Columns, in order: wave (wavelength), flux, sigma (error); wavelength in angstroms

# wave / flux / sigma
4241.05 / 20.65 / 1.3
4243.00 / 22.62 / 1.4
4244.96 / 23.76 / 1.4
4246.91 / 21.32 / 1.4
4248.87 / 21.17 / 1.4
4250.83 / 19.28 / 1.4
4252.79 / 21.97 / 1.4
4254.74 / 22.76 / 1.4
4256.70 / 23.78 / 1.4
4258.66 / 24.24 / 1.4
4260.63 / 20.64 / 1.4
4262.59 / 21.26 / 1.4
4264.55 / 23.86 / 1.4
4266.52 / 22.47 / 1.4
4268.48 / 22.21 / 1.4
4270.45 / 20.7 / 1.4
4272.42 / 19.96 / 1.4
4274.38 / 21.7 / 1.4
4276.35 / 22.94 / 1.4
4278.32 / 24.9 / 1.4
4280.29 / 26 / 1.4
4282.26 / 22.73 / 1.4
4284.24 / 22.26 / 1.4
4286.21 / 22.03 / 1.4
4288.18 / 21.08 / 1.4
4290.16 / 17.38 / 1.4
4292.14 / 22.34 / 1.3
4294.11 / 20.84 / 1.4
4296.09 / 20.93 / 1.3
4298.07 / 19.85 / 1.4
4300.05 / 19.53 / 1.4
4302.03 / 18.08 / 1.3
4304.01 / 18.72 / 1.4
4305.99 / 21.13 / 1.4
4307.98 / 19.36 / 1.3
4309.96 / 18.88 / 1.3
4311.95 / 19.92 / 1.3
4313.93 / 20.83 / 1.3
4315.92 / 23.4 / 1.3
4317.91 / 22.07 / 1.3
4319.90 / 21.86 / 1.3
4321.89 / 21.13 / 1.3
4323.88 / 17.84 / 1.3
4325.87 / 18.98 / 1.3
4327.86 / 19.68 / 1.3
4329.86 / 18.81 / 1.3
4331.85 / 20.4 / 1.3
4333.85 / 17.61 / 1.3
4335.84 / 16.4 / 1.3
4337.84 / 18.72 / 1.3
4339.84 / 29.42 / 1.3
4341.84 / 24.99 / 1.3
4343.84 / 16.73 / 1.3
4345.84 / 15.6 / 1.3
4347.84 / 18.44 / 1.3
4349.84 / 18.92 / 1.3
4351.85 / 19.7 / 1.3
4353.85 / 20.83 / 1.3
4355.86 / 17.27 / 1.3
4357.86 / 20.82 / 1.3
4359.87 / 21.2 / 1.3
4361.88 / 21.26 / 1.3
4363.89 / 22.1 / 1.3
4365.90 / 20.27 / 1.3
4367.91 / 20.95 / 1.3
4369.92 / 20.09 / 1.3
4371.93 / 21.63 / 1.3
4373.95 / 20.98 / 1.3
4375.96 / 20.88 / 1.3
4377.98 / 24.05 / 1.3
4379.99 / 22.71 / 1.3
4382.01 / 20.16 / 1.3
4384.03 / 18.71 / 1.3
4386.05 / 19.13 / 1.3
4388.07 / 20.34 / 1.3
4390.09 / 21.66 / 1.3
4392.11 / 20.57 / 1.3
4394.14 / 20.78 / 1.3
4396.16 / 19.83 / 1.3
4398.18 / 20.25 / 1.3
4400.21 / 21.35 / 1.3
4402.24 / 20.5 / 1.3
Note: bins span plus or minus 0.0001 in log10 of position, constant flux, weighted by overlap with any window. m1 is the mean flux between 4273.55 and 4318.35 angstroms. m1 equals 21.2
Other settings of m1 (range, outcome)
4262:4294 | 22.1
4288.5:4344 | 20.3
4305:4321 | 20.9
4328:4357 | 19.6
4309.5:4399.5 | 20.4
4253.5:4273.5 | 22.2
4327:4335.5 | 18.9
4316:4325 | 21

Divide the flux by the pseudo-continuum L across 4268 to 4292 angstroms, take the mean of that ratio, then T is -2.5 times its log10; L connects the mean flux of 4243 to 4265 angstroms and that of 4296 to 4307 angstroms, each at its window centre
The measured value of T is -0.063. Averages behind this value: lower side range 22.2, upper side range 19.6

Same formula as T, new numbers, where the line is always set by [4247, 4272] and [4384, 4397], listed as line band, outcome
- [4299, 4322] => 0.05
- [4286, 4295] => 0.05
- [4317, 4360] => 0.06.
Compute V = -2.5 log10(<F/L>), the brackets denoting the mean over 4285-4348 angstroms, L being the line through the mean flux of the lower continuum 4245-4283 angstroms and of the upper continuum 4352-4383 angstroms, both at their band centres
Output 0.08 mag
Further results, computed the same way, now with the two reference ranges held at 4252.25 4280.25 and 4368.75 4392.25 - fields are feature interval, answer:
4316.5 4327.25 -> 0.07 mag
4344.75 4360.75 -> 0.12 mag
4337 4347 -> 0.02 mag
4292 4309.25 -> 0.11 mag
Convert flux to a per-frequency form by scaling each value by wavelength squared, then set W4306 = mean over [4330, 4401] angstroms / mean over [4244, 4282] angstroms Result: 1.0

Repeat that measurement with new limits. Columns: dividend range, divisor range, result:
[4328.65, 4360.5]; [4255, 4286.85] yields 0.90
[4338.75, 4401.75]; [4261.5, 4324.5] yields 1.01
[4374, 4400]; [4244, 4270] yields 1.00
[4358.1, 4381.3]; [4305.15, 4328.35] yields 1.07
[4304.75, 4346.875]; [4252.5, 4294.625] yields 0.93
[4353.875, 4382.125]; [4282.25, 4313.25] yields 1.07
